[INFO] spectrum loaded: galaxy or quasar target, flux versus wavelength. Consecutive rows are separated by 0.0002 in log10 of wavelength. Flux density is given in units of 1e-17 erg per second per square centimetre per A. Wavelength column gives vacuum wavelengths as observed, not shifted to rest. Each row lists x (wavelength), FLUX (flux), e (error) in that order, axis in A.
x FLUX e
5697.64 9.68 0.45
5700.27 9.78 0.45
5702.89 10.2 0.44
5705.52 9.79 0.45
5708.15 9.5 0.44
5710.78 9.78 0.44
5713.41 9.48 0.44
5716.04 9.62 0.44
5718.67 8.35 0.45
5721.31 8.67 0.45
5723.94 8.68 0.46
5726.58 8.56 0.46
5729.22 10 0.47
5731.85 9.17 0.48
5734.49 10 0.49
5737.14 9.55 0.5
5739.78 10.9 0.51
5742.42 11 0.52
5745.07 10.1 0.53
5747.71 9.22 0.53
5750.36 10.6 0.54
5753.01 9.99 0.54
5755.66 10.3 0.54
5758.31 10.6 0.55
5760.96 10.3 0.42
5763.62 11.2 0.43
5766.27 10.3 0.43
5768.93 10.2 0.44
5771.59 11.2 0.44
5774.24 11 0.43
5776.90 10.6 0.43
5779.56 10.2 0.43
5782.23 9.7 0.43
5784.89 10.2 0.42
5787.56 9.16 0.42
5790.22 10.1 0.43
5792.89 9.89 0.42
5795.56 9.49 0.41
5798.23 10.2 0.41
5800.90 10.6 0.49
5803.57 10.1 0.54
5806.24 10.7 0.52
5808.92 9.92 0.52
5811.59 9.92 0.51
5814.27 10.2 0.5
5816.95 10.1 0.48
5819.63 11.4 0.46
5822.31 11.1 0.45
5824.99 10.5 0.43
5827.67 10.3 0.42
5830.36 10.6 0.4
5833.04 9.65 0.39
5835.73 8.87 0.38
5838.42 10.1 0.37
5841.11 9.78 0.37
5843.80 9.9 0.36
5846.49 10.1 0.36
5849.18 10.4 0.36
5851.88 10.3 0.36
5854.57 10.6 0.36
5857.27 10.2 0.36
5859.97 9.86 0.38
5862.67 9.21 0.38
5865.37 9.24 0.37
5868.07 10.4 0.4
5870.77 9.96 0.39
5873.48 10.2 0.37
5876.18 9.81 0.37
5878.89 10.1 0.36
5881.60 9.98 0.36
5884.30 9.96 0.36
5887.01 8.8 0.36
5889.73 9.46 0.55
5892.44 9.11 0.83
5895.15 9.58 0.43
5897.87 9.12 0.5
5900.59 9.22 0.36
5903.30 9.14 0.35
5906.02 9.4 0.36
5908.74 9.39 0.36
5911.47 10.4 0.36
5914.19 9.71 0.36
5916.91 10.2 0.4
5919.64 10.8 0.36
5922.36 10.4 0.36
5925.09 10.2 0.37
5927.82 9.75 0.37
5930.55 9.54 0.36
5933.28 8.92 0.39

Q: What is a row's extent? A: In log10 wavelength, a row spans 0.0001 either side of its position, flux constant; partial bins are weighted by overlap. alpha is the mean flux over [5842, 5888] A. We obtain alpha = 9.95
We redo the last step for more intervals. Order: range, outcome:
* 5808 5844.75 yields 10.2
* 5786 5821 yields 10.1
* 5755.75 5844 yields 10.2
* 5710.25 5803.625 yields 9.97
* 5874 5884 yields 9.99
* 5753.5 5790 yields 10.4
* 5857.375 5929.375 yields 9.75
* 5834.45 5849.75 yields 9.84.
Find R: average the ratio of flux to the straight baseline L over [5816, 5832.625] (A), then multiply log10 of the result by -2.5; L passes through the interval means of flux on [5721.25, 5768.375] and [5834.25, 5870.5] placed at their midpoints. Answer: -0.07 mag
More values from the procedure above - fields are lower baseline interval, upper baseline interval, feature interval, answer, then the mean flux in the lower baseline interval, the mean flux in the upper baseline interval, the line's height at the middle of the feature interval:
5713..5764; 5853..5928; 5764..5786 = -0.07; 9.8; 9.8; 9.8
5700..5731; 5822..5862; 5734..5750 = -0.07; 9.35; 10.1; 9.51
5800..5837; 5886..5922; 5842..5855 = -0.02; 10.3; 9.6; 10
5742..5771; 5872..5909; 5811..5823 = -0.06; 10.3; 9.52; 9.97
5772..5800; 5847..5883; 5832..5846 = 0.04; 10.1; 10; 10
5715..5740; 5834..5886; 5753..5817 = -0.08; 9.28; 9.94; 9.56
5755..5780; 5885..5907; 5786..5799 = 0.06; 10.6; 9.25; 10.3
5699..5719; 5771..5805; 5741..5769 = -0.04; 9.62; 10.2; 9.94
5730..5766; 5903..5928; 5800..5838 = -0.02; 10.2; 9.98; 10.1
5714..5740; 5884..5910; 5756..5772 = -0.14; 9.29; 9.29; 9.29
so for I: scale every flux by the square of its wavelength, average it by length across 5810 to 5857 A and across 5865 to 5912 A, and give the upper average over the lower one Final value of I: 1.0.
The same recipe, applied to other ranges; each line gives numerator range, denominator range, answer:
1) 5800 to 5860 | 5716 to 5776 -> 1.05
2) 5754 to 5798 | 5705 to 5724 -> 1.13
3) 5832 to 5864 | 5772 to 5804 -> 1.00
